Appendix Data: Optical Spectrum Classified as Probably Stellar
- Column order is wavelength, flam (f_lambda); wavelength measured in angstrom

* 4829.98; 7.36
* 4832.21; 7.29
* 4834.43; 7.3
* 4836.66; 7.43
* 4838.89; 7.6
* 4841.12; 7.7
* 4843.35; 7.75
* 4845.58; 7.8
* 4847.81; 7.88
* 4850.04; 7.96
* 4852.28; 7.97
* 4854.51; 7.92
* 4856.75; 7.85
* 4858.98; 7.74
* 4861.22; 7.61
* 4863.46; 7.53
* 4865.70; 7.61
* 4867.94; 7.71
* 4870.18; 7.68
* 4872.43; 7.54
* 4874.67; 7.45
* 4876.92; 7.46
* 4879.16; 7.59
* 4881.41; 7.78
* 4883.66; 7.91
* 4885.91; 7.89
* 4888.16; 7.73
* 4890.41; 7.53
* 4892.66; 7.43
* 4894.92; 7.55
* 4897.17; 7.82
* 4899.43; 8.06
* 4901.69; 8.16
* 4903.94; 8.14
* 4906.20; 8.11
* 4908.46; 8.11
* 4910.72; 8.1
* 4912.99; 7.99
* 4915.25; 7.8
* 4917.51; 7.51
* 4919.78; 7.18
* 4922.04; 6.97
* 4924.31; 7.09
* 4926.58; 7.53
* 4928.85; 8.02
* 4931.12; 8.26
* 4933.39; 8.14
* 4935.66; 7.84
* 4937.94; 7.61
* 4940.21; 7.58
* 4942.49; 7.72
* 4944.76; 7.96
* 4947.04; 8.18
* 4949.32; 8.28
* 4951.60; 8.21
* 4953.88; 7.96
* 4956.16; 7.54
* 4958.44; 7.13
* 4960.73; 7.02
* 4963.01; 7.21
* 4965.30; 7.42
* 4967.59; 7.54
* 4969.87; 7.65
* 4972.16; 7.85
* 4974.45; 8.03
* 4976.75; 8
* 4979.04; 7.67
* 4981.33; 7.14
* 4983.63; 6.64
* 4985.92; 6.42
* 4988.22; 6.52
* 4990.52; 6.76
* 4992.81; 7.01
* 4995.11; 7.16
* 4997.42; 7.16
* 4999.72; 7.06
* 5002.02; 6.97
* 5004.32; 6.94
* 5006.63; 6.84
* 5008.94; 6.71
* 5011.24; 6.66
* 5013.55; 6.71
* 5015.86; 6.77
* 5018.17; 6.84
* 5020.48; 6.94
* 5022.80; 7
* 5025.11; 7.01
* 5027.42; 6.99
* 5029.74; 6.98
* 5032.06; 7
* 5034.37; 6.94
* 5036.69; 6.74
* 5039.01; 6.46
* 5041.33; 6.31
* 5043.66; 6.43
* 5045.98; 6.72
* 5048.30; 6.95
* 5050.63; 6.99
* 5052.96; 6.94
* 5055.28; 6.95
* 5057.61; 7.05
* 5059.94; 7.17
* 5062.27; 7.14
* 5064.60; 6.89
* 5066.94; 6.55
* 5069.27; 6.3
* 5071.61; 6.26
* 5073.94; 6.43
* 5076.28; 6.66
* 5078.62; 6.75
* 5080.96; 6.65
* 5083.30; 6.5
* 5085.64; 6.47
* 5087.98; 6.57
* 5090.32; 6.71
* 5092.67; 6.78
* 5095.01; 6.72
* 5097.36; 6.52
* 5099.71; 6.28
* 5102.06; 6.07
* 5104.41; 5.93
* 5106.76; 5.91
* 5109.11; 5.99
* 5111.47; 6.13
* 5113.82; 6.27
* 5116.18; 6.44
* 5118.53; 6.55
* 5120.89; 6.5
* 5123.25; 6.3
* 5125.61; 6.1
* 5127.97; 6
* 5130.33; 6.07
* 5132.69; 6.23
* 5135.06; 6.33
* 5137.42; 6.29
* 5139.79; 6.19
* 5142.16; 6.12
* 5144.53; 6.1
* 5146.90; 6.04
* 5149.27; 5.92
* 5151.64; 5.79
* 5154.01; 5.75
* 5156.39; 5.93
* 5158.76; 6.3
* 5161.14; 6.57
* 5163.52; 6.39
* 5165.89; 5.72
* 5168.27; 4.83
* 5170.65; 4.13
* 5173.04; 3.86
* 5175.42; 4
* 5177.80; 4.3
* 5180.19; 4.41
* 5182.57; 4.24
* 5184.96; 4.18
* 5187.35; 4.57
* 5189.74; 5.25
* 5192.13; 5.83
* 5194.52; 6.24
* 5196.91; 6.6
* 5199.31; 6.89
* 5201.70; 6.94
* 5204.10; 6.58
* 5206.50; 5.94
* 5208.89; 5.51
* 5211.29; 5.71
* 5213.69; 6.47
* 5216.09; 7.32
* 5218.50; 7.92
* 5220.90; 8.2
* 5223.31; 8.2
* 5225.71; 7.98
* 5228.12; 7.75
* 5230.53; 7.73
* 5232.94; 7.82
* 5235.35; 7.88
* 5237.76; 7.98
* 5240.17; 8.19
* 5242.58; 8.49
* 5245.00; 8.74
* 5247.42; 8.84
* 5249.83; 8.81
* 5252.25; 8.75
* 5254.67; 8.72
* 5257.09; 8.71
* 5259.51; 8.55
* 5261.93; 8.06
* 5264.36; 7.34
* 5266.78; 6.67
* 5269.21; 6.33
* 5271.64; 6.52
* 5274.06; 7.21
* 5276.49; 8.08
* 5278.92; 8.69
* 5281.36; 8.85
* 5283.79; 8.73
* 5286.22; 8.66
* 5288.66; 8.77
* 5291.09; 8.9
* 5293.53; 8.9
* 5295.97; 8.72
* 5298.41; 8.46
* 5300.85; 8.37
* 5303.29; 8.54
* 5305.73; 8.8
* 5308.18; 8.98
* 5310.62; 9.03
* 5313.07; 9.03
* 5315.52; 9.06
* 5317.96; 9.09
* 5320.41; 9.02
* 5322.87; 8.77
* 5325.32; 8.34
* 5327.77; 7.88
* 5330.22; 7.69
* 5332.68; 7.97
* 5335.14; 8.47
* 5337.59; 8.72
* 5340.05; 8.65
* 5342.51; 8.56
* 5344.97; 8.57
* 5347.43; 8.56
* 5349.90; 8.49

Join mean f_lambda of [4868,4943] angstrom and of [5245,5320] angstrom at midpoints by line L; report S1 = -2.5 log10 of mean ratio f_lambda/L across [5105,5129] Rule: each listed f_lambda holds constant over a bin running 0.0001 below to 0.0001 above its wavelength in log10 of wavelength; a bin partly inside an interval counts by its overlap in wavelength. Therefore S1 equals 0.29 mag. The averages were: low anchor 7.73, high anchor 8.42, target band 6.21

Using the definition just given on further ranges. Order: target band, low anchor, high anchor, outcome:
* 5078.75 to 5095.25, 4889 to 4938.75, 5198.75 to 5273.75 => 0.16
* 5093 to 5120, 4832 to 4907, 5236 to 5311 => 0.27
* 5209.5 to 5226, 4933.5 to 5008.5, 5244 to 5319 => 0.13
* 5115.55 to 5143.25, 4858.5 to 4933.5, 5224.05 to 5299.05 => 0.27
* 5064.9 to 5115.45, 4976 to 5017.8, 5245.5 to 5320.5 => 0.16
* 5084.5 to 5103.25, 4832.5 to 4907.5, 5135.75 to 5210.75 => -0.06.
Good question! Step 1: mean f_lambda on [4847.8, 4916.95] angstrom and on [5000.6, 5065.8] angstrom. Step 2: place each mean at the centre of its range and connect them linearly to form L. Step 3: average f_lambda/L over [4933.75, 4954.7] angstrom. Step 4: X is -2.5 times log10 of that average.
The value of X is -0.074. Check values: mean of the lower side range 7.79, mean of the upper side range 6.86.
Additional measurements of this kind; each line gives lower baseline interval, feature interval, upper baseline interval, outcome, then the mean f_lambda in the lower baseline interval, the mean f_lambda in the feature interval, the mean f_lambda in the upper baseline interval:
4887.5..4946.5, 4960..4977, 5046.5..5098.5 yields -0.02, 7.77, 7.58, 6.72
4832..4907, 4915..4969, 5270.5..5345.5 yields 0.03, 7.72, 7.65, 8.52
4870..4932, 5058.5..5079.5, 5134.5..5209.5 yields -0.04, 7.73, 6.69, 5.61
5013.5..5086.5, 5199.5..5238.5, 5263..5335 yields 0.09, 6.77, 7.23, 8.33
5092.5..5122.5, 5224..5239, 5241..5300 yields -0.01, 6.3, 7.87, 8.27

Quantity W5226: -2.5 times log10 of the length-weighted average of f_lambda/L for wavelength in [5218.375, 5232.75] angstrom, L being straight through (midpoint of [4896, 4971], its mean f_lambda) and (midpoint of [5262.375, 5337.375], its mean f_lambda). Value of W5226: 0.03 mag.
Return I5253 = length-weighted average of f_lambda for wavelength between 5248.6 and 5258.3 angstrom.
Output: 8.75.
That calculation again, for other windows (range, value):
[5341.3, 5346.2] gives 8.57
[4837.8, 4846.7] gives 7.71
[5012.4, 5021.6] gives 6.82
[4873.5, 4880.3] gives 7.5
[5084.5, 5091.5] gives 6.58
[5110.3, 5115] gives 6.2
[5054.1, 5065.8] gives 7.04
